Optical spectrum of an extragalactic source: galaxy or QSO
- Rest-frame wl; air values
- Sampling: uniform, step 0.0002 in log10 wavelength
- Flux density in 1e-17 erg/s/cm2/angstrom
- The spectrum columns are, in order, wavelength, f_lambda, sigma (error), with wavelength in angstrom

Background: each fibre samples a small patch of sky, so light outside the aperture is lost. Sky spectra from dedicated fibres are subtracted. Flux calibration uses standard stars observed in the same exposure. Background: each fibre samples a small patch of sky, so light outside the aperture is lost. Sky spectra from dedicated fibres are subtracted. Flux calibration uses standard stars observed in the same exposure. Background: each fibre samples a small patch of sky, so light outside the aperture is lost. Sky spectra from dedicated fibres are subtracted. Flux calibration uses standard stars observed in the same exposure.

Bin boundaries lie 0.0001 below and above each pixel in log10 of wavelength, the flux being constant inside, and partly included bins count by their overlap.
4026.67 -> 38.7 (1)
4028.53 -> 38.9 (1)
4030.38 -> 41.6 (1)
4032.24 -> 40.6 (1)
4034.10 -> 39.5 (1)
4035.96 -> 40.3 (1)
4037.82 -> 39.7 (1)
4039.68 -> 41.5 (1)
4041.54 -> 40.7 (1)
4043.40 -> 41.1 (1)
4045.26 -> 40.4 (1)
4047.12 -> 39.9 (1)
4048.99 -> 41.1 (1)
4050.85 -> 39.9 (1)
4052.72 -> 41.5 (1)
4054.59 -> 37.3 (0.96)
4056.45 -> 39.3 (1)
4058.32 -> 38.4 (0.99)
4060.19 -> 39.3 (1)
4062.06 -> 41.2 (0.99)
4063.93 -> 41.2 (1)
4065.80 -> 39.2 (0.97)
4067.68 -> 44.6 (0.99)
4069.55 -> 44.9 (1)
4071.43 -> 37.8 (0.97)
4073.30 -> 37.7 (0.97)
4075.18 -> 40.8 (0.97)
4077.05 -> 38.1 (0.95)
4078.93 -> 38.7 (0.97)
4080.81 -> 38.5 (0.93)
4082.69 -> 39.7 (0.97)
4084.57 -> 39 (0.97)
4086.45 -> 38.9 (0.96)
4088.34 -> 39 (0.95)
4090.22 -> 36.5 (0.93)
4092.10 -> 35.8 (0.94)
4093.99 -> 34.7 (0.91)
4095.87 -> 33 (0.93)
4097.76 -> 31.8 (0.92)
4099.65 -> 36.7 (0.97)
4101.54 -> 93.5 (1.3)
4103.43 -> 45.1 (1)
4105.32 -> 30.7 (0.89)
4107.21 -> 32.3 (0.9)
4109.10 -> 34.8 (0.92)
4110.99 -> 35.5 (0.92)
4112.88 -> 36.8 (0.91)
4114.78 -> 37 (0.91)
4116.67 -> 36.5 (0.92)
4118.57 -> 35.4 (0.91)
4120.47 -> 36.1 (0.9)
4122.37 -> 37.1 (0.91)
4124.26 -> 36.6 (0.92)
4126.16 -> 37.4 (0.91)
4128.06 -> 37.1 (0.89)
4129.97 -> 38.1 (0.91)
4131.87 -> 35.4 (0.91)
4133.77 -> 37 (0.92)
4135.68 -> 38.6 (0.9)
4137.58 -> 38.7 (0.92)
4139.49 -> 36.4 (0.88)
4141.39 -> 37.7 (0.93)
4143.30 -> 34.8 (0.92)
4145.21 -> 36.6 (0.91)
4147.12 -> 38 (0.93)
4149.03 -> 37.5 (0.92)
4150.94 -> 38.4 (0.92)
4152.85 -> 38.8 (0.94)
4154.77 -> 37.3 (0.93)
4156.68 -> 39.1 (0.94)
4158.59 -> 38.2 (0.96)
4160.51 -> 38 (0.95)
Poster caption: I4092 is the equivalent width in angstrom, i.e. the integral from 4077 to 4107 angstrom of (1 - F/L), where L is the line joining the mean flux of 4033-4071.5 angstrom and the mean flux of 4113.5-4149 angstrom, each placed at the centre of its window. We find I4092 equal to -1.42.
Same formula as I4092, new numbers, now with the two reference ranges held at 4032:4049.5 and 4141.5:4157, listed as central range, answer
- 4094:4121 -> -0.62 angstrom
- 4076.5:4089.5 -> 0.16 angstrom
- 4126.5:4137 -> 0.19 angstrom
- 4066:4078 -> -0.29 angstrom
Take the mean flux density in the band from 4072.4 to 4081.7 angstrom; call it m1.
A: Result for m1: 38.8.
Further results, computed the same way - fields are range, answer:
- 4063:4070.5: 42.4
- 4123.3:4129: 37.1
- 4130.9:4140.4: 37.2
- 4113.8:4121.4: 36.2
